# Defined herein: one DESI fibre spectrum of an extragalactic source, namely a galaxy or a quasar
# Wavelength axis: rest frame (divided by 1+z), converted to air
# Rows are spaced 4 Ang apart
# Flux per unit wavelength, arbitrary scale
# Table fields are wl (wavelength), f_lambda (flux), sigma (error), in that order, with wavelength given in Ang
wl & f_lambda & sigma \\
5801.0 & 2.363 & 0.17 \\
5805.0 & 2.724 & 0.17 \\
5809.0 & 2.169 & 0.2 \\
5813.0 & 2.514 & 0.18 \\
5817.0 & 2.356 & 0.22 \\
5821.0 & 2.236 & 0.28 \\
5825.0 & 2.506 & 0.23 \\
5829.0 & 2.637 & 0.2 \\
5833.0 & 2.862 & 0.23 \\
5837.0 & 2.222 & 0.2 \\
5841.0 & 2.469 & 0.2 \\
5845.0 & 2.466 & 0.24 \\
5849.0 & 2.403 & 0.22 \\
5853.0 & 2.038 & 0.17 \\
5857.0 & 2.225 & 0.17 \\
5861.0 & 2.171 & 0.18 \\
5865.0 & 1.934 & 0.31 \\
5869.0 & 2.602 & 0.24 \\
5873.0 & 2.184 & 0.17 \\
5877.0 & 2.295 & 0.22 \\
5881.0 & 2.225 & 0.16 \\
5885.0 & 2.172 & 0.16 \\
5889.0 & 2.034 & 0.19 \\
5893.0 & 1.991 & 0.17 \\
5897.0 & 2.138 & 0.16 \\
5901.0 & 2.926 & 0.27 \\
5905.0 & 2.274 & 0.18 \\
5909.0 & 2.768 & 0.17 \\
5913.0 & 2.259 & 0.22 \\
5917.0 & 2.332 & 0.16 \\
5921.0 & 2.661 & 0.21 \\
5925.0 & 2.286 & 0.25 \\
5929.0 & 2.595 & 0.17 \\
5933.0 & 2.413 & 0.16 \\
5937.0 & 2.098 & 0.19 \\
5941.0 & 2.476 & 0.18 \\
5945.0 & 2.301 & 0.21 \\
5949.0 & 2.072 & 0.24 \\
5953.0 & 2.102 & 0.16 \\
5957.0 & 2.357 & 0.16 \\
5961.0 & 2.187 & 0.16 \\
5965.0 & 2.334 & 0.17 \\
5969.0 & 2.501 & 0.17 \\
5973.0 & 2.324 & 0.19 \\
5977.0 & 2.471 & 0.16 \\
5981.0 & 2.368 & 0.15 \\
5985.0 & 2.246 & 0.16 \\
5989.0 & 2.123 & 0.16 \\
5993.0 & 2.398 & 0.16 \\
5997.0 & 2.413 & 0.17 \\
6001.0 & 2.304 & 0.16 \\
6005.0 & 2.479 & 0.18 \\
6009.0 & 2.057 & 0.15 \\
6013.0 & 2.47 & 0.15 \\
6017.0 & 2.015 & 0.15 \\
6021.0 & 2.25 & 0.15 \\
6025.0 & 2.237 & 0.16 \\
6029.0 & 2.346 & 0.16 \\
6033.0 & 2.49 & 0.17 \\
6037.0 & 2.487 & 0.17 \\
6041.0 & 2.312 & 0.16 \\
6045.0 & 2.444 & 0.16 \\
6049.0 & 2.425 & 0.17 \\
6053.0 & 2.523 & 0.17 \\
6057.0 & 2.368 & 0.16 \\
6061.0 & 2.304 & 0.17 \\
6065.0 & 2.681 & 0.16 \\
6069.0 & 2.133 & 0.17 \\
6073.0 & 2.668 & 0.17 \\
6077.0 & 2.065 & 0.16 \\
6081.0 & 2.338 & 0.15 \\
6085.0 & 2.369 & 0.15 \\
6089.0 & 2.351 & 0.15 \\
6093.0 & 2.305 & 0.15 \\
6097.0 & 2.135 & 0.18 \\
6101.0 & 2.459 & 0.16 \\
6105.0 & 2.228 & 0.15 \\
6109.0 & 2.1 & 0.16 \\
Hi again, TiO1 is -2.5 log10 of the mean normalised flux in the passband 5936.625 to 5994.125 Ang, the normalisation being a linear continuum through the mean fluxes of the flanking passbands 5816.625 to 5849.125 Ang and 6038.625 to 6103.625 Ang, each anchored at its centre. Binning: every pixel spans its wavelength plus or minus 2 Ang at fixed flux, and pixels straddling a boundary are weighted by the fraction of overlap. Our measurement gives 0.05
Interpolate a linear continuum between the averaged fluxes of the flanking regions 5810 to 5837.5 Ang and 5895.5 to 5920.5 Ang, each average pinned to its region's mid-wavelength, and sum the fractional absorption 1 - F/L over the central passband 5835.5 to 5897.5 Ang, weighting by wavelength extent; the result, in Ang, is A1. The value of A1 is 6.2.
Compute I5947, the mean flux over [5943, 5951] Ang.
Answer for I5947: 2.19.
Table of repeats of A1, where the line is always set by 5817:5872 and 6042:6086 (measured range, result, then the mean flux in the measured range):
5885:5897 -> 1.6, 2.06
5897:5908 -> -0.7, 2.53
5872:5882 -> 0.5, 2.24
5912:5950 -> 0.2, 2.36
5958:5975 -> 0.3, 2.34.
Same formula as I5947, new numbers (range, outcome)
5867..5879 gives 2.36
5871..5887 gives 2.22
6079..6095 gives 2.34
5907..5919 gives 2.45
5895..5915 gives 2.47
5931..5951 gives 2.27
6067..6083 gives 2.3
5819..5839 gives 2.49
